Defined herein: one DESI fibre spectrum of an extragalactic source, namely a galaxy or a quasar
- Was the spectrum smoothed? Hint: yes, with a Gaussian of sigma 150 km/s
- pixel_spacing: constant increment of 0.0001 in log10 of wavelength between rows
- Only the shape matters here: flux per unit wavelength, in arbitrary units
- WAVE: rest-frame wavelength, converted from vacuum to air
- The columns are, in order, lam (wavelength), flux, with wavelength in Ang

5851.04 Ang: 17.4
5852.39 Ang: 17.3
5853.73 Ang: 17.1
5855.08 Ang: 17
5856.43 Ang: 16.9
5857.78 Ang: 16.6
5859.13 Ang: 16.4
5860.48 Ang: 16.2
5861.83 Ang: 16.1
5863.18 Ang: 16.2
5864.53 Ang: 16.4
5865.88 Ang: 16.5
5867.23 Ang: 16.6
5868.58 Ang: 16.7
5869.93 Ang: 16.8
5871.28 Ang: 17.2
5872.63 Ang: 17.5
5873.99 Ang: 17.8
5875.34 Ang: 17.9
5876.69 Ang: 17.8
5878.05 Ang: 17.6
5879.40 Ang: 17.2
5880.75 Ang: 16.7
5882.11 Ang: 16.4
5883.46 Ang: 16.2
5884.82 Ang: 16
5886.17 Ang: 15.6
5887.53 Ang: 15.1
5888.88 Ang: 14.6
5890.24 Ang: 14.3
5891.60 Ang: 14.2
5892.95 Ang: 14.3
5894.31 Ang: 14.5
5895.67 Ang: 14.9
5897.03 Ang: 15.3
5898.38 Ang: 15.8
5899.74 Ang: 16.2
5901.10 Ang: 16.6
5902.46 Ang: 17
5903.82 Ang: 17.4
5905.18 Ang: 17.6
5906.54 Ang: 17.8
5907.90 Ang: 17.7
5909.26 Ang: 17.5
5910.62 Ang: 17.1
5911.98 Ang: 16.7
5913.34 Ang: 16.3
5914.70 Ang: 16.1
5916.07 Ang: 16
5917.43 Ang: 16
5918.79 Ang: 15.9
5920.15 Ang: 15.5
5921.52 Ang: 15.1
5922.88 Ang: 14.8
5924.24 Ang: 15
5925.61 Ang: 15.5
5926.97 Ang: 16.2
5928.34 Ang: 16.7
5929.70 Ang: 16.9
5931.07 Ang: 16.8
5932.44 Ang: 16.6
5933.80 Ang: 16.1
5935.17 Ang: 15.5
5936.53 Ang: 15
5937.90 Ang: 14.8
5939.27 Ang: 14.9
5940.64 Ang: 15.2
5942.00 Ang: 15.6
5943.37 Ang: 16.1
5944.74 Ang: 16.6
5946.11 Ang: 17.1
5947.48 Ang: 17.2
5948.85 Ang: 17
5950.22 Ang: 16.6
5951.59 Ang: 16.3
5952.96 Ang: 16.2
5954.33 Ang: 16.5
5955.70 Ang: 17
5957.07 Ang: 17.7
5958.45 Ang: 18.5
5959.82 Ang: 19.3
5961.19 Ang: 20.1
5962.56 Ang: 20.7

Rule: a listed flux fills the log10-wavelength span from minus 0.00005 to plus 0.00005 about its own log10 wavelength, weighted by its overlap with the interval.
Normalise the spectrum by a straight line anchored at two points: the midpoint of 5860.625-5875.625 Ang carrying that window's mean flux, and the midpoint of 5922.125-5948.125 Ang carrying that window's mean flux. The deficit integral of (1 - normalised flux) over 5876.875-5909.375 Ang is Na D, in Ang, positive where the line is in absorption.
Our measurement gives 0.8 Ang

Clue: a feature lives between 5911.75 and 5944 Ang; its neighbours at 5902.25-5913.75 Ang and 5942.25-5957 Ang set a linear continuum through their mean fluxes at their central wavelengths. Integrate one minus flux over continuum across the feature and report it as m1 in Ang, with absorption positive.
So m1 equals 2.3 Ang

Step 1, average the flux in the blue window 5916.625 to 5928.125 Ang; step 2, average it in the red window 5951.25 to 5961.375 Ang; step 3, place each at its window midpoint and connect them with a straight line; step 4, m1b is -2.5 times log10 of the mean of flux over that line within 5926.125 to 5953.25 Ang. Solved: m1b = 0.03 mag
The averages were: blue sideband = 15.6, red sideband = 17.6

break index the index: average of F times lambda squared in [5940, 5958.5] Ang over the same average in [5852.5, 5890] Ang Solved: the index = 1.03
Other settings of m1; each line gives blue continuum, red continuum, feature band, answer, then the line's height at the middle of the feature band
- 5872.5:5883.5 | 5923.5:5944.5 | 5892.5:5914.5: 0.2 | 16.6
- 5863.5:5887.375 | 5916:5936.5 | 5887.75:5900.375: 1.2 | 16.5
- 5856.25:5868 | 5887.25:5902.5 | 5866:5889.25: -1.3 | 15.8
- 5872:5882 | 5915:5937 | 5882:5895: 1.5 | 17.1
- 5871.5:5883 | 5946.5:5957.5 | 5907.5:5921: 0.5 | 17.1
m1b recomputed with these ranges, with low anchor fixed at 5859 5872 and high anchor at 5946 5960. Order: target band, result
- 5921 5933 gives 0.07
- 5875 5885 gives -0.02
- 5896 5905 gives 0.02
